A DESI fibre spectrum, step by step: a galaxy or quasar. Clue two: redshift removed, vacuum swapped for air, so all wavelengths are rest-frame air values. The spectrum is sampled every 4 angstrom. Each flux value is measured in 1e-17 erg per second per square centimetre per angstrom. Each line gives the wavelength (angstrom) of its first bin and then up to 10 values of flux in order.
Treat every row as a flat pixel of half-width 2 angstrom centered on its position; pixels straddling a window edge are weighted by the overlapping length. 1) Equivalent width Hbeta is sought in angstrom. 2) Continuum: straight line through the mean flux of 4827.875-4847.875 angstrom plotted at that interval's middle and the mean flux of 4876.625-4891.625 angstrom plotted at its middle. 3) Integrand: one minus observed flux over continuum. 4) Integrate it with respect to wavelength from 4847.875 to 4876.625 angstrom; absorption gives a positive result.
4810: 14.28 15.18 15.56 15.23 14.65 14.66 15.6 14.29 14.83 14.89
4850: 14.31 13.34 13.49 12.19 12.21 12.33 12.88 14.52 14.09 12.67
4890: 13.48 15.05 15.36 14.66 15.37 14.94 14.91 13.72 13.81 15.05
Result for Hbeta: 2.5 angstrom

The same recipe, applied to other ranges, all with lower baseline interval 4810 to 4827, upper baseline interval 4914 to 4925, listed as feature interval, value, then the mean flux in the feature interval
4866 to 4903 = 1.7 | 13.8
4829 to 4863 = 1.4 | 14.2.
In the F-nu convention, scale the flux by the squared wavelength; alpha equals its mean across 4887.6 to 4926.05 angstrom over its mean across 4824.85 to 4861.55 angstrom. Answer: 1.04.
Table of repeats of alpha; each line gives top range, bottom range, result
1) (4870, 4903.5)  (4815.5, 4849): 0.96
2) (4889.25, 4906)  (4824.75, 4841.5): 1.03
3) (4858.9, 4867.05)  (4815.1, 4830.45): 0.83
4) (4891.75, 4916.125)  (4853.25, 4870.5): 1.20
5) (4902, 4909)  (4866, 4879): 1.18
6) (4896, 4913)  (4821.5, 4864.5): 1.08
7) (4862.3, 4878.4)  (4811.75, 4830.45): 0.86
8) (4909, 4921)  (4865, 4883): 1.11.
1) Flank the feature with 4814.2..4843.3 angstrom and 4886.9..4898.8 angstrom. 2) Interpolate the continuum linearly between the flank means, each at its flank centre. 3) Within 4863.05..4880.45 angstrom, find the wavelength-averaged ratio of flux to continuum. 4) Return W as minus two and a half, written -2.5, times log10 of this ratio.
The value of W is 0.13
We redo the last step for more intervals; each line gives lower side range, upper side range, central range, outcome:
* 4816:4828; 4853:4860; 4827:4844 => -0.03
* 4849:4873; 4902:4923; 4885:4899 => -0.02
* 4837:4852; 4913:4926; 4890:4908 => -0.04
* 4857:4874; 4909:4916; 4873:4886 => -0.04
